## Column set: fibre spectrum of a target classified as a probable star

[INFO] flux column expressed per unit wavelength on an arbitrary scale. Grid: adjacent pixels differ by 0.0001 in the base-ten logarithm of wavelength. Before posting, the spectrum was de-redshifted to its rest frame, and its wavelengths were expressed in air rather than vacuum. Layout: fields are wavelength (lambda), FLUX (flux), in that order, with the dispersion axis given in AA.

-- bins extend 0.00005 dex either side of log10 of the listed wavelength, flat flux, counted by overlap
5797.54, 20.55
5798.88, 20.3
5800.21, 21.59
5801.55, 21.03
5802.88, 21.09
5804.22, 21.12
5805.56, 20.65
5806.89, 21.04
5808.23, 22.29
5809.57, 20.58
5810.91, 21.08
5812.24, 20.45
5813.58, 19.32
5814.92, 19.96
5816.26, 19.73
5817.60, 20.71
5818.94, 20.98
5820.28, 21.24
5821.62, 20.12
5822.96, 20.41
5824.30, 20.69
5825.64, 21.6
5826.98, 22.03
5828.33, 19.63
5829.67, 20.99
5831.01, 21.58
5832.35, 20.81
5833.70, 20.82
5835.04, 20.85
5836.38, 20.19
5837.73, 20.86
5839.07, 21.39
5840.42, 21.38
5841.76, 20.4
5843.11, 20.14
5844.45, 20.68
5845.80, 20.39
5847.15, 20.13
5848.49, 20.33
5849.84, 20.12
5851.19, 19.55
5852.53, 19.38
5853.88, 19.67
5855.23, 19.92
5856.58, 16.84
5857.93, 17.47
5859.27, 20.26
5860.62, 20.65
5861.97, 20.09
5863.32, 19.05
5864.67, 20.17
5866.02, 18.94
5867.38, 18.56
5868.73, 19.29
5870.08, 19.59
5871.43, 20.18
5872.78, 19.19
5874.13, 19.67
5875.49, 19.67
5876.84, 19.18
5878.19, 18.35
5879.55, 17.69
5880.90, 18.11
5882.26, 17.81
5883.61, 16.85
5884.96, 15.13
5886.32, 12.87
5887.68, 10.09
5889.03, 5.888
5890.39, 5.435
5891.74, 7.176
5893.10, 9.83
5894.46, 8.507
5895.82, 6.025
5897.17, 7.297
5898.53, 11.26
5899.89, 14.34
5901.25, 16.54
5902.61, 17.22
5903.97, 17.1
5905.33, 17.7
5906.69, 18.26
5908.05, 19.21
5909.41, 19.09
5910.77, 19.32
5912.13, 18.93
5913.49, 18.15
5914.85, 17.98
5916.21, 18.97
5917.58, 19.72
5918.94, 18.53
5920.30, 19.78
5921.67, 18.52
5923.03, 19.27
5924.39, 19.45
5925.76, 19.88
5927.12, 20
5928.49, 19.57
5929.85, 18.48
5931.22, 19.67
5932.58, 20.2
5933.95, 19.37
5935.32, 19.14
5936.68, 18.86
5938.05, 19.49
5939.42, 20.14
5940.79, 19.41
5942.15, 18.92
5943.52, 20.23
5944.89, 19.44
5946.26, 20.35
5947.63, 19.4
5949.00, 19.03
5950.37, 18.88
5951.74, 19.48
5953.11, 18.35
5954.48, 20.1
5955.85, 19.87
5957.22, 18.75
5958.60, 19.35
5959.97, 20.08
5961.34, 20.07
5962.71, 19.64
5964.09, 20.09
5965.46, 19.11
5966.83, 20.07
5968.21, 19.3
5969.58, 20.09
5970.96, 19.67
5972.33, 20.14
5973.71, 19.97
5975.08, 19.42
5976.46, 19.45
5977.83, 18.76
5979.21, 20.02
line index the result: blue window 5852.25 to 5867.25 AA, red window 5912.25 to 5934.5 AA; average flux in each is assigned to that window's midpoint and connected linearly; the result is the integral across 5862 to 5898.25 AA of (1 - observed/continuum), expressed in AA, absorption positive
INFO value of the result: 7.9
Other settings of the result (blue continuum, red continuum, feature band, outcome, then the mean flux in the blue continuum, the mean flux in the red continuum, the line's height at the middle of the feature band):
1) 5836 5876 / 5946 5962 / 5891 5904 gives 5.6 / 19.8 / 19.5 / 19.7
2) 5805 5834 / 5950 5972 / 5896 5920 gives 3.8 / 20.8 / 19.6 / 20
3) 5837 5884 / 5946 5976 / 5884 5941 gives 9.7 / 19.5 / 19.6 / 19.5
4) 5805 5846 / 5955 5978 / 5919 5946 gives 0.6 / 20.7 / 19.7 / 19.9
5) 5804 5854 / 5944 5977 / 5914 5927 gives 0.5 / 20.6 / 19.6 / 19.9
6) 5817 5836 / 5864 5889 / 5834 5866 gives -1.1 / 20.9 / 17.5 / 19.3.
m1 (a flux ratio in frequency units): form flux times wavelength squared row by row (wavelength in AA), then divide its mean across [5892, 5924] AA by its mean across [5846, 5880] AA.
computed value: 0.84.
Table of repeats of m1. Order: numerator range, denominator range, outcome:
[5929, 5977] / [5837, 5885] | 1.04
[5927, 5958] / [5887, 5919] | 1.39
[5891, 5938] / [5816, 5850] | 0.84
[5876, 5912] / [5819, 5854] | 0.70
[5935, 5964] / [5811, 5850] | 0.98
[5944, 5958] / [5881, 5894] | 1.72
